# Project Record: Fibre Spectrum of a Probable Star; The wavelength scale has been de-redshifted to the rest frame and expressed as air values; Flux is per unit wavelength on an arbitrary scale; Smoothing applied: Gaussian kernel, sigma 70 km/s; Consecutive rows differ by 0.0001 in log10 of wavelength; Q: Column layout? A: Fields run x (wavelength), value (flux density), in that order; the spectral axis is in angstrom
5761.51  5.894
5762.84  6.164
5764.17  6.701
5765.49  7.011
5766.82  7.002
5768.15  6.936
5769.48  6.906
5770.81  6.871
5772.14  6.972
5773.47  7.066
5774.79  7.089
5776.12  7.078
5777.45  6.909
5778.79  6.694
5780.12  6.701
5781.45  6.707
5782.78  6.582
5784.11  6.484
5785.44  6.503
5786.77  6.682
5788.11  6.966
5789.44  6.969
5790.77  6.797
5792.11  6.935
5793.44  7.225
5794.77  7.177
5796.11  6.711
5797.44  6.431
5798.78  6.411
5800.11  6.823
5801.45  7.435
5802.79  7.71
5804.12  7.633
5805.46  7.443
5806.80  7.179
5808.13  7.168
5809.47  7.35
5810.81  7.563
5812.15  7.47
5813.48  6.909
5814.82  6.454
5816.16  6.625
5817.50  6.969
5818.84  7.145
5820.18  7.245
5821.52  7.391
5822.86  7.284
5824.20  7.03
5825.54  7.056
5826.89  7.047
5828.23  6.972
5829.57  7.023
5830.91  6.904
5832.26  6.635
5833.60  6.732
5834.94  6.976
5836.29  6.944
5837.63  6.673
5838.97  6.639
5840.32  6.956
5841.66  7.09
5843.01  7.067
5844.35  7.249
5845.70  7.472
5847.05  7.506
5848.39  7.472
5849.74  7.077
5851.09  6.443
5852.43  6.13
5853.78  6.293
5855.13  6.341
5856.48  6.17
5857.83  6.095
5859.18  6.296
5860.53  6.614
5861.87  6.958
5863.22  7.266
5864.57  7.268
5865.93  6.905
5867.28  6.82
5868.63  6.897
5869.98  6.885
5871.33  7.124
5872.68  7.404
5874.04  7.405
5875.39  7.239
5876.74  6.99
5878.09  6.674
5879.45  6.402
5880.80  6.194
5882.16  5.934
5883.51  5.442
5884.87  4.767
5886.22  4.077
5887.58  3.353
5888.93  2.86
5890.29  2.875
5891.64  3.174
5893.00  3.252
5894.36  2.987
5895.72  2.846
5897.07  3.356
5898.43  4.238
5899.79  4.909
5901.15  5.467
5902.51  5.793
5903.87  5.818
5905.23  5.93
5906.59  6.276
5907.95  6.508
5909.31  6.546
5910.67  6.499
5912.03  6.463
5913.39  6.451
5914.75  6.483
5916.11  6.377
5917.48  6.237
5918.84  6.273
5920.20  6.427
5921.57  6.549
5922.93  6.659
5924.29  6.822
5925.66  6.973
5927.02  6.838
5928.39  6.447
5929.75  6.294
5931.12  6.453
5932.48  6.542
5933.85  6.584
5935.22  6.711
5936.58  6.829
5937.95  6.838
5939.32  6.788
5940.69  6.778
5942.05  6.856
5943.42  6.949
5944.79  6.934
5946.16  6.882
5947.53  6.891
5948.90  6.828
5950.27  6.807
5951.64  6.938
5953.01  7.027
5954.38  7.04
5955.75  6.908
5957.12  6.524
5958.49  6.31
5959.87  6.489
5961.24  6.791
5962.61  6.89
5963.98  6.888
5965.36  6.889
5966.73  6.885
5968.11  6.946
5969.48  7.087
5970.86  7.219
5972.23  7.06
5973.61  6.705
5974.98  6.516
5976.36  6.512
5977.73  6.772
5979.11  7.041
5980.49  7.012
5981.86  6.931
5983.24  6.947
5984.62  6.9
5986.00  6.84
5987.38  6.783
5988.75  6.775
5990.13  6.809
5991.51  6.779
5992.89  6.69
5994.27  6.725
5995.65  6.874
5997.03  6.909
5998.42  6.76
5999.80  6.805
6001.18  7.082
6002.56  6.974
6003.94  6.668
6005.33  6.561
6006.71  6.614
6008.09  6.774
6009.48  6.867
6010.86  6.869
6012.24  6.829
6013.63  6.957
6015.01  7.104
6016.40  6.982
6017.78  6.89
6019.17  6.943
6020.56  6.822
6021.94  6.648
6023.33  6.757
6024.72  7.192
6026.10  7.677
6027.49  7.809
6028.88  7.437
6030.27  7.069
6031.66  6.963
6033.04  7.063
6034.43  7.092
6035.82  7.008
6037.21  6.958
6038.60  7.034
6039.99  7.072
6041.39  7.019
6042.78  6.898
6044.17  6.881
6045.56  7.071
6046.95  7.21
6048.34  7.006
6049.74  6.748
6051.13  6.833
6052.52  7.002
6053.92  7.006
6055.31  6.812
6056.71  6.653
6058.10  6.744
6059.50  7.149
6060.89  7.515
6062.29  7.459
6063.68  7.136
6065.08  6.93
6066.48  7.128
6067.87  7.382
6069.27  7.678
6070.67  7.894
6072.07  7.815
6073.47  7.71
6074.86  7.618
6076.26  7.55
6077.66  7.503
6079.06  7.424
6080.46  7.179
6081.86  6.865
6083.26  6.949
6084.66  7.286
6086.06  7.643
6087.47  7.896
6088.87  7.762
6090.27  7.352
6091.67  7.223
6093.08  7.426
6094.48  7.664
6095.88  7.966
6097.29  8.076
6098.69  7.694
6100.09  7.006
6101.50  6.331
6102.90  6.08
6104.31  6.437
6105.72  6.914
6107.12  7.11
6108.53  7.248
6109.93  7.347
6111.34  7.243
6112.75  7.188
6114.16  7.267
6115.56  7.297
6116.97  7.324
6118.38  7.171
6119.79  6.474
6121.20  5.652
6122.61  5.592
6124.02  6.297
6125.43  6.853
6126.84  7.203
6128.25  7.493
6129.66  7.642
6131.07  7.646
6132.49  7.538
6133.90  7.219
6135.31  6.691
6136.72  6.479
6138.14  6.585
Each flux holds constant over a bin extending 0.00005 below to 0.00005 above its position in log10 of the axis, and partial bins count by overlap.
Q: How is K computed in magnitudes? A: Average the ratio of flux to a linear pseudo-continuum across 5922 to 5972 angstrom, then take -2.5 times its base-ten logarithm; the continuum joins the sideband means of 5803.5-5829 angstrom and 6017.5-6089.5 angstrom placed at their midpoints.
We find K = 0.06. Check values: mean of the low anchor 7.15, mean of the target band 6.79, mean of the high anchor 7.19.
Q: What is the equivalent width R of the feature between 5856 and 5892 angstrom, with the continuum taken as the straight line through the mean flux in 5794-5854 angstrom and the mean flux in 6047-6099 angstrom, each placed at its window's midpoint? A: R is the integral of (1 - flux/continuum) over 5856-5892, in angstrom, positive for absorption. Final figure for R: 5.4 angstrom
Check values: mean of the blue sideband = 7.03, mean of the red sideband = 7.34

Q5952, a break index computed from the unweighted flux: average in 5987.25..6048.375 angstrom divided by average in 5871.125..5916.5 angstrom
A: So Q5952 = 1.3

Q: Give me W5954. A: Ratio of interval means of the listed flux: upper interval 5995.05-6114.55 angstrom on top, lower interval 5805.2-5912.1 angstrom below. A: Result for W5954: 1.13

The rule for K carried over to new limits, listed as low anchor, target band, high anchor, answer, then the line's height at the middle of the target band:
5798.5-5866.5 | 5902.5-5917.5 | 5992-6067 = 0.11 mag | 6.97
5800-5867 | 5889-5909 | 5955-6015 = 0.46 mag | 6.91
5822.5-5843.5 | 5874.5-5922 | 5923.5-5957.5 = 0.26 mag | 6.84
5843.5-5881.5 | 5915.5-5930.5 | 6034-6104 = 0.07 mag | 6.95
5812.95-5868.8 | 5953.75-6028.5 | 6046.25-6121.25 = 0.03 mag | 7.09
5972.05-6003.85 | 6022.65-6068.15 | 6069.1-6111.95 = 0.01 mag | 7.12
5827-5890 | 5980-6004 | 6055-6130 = 0.01 mag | 6.9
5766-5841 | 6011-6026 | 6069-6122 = 0.04 mag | 7.19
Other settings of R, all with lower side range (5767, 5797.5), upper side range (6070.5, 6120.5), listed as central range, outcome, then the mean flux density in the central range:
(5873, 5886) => 1.3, 6.29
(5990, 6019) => 1.3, 6.84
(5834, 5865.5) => 0.6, 6.82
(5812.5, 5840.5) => -0.1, 6.94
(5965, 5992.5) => 1.0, 6.87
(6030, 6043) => 0.3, 7.02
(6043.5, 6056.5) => 0.5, 6.94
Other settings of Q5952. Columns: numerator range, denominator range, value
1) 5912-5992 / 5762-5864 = 0.98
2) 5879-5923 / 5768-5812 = 0.75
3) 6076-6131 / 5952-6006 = 1.05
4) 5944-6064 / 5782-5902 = 1.08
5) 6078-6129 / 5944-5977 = 1.04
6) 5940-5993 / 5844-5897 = 1.15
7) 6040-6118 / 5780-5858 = 1.04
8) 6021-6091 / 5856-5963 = 1.17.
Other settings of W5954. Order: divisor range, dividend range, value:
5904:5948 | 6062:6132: 1.10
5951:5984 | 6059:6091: 1.09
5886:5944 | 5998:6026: 1.20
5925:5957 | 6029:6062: 1.03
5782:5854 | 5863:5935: 0.84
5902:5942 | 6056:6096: 1.14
